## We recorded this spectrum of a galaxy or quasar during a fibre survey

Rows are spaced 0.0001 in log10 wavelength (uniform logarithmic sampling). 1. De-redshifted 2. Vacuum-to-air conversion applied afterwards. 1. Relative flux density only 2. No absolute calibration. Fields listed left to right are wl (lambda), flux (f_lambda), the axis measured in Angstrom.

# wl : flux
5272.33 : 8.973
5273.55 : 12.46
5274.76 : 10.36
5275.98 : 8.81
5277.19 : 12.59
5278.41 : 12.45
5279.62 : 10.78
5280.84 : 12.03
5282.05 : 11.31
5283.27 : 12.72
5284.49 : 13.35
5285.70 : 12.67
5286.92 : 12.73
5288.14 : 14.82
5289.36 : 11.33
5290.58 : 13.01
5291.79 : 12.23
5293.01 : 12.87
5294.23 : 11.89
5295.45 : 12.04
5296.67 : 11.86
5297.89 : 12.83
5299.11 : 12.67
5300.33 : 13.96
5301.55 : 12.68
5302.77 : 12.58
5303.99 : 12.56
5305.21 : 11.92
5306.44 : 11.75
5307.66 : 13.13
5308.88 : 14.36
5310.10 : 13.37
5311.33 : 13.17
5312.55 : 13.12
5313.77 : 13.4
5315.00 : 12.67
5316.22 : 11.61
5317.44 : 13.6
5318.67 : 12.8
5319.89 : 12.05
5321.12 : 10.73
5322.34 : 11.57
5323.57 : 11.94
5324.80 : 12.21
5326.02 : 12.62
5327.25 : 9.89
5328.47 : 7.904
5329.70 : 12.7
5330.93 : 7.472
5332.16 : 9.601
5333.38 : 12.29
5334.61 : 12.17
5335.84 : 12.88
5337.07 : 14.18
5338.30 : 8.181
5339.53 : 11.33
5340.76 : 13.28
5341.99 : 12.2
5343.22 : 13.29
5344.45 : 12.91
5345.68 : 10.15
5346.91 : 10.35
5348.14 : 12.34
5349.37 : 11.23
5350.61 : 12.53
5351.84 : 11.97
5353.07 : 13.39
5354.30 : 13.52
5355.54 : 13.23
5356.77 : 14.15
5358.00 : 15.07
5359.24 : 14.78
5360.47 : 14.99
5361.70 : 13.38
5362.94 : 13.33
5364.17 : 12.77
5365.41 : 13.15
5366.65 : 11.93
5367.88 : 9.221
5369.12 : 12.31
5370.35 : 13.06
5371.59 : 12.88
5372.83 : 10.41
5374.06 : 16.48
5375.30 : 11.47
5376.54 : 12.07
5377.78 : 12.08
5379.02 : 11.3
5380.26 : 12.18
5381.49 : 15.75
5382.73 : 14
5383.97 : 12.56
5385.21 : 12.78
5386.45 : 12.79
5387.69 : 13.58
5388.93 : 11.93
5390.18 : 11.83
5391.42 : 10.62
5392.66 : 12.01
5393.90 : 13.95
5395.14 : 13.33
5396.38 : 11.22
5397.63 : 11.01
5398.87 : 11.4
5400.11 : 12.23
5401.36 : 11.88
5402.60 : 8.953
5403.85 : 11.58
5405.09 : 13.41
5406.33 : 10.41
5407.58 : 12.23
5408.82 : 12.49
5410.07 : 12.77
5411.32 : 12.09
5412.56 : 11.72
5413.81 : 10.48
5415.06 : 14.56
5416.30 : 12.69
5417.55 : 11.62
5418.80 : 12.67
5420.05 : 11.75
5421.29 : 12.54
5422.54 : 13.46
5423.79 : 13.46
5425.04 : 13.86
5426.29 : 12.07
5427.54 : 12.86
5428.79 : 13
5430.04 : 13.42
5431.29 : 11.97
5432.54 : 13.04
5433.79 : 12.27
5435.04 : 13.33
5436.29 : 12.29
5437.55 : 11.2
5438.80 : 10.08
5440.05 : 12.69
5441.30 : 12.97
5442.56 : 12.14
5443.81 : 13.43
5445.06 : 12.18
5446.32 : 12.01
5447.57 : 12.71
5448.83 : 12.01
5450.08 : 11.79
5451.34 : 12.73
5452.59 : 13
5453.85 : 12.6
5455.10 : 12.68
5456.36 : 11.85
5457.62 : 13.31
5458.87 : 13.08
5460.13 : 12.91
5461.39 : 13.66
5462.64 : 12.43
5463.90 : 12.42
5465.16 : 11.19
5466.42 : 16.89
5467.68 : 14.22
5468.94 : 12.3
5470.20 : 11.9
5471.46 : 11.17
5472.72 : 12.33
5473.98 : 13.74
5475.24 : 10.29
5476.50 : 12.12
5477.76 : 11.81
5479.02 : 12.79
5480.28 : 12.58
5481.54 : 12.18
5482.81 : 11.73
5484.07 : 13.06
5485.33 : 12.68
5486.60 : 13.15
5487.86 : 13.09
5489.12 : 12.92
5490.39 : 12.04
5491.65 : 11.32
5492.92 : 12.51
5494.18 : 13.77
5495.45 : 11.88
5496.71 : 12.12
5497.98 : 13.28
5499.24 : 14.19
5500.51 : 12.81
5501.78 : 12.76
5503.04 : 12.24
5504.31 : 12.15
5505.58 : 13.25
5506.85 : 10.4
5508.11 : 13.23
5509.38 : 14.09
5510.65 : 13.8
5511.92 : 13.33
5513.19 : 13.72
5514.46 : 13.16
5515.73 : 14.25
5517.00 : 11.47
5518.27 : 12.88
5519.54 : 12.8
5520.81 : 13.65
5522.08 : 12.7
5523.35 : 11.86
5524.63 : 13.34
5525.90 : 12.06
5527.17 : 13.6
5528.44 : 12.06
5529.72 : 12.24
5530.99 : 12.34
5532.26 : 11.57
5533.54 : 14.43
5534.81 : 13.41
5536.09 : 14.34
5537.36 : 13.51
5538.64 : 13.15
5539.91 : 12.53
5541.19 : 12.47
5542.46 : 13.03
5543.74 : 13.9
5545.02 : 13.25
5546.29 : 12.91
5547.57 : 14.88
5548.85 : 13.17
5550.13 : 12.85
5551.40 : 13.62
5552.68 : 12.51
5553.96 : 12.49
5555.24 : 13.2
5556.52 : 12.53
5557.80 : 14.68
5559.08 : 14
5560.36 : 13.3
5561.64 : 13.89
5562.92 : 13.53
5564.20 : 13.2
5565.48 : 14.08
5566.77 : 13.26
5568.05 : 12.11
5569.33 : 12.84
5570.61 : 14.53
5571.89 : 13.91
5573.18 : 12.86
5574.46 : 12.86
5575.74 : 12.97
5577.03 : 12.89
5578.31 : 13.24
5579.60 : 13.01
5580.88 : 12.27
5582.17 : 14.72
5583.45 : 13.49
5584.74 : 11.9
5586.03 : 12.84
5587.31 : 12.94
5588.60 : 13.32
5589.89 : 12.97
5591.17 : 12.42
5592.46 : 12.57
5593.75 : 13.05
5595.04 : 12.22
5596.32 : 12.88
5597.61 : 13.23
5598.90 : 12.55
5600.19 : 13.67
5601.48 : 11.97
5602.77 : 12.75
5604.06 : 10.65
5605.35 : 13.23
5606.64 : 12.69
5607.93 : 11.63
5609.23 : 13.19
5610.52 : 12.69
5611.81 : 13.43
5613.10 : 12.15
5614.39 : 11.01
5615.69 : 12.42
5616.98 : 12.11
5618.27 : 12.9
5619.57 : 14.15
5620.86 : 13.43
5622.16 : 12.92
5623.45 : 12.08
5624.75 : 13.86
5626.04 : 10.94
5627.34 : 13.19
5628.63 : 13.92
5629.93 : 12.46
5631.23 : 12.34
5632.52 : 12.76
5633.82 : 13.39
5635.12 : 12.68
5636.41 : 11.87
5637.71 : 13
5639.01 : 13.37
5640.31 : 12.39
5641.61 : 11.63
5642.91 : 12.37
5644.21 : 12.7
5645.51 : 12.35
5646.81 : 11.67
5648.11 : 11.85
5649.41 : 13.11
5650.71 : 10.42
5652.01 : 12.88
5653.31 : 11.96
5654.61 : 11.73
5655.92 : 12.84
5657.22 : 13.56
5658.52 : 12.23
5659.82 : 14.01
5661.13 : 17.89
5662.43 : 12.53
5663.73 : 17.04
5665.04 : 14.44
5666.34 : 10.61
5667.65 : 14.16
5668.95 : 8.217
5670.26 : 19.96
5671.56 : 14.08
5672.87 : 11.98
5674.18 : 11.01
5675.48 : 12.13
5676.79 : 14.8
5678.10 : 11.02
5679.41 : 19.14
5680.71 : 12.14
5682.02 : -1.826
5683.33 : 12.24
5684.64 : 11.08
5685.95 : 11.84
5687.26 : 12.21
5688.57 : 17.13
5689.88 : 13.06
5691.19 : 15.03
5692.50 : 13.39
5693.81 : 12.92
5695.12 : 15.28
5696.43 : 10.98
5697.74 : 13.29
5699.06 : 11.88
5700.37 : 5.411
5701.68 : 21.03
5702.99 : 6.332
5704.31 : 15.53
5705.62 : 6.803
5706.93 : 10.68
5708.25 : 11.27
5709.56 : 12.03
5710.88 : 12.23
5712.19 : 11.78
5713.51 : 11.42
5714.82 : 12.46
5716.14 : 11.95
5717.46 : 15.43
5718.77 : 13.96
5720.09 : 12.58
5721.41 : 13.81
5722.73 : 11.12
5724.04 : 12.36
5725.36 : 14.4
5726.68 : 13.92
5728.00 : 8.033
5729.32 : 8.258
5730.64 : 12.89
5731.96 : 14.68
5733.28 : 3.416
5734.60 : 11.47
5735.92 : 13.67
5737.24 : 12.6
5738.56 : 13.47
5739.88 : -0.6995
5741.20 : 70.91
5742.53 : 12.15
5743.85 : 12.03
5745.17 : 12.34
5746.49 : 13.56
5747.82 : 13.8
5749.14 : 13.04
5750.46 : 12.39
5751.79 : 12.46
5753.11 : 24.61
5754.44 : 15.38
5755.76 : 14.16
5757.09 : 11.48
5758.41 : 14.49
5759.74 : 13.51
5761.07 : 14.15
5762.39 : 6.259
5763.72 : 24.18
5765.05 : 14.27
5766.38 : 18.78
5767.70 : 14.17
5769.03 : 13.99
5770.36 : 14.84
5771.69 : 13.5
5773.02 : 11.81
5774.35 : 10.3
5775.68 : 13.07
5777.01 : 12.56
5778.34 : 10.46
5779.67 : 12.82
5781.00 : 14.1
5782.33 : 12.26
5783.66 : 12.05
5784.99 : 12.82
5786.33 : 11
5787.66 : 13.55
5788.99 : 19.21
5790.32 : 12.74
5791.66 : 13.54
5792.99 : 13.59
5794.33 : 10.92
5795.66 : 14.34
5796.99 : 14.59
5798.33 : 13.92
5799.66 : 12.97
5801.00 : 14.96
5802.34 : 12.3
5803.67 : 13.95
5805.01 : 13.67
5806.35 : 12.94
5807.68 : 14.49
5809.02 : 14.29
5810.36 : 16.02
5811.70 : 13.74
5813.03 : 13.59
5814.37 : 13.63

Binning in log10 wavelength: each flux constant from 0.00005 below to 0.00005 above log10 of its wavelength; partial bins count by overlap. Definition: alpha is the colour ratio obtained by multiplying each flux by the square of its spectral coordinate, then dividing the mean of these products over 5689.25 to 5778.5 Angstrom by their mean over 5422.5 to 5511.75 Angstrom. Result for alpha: 1.18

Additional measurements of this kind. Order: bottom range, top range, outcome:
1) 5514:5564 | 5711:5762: 1.14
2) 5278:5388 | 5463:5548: 1.10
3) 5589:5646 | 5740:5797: 1.24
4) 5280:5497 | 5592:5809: 1.18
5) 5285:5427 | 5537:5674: 1.15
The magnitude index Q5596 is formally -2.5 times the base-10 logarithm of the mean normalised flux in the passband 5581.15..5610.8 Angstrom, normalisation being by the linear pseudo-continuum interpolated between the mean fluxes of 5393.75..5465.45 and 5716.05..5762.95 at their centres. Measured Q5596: 0.042 mag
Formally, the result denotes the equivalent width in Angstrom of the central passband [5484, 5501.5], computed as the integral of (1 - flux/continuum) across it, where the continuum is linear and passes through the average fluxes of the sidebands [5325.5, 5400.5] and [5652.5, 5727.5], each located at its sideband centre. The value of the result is -0.5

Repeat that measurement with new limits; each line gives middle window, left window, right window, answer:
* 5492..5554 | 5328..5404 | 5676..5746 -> -1.9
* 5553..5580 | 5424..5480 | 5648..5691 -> -1.3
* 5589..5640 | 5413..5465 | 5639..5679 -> 0.8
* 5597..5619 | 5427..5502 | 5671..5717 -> -0.4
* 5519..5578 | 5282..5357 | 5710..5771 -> 0.6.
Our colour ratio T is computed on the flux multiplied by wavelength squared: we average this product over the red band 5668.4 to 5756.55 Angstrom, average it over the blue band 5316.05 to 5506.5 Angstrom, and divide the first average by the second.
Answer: 1.2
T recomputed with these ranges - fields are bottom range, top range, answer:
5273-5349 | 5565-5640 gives 1.18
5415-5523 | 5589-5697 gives 1.07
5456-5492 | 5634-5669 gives 1.08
